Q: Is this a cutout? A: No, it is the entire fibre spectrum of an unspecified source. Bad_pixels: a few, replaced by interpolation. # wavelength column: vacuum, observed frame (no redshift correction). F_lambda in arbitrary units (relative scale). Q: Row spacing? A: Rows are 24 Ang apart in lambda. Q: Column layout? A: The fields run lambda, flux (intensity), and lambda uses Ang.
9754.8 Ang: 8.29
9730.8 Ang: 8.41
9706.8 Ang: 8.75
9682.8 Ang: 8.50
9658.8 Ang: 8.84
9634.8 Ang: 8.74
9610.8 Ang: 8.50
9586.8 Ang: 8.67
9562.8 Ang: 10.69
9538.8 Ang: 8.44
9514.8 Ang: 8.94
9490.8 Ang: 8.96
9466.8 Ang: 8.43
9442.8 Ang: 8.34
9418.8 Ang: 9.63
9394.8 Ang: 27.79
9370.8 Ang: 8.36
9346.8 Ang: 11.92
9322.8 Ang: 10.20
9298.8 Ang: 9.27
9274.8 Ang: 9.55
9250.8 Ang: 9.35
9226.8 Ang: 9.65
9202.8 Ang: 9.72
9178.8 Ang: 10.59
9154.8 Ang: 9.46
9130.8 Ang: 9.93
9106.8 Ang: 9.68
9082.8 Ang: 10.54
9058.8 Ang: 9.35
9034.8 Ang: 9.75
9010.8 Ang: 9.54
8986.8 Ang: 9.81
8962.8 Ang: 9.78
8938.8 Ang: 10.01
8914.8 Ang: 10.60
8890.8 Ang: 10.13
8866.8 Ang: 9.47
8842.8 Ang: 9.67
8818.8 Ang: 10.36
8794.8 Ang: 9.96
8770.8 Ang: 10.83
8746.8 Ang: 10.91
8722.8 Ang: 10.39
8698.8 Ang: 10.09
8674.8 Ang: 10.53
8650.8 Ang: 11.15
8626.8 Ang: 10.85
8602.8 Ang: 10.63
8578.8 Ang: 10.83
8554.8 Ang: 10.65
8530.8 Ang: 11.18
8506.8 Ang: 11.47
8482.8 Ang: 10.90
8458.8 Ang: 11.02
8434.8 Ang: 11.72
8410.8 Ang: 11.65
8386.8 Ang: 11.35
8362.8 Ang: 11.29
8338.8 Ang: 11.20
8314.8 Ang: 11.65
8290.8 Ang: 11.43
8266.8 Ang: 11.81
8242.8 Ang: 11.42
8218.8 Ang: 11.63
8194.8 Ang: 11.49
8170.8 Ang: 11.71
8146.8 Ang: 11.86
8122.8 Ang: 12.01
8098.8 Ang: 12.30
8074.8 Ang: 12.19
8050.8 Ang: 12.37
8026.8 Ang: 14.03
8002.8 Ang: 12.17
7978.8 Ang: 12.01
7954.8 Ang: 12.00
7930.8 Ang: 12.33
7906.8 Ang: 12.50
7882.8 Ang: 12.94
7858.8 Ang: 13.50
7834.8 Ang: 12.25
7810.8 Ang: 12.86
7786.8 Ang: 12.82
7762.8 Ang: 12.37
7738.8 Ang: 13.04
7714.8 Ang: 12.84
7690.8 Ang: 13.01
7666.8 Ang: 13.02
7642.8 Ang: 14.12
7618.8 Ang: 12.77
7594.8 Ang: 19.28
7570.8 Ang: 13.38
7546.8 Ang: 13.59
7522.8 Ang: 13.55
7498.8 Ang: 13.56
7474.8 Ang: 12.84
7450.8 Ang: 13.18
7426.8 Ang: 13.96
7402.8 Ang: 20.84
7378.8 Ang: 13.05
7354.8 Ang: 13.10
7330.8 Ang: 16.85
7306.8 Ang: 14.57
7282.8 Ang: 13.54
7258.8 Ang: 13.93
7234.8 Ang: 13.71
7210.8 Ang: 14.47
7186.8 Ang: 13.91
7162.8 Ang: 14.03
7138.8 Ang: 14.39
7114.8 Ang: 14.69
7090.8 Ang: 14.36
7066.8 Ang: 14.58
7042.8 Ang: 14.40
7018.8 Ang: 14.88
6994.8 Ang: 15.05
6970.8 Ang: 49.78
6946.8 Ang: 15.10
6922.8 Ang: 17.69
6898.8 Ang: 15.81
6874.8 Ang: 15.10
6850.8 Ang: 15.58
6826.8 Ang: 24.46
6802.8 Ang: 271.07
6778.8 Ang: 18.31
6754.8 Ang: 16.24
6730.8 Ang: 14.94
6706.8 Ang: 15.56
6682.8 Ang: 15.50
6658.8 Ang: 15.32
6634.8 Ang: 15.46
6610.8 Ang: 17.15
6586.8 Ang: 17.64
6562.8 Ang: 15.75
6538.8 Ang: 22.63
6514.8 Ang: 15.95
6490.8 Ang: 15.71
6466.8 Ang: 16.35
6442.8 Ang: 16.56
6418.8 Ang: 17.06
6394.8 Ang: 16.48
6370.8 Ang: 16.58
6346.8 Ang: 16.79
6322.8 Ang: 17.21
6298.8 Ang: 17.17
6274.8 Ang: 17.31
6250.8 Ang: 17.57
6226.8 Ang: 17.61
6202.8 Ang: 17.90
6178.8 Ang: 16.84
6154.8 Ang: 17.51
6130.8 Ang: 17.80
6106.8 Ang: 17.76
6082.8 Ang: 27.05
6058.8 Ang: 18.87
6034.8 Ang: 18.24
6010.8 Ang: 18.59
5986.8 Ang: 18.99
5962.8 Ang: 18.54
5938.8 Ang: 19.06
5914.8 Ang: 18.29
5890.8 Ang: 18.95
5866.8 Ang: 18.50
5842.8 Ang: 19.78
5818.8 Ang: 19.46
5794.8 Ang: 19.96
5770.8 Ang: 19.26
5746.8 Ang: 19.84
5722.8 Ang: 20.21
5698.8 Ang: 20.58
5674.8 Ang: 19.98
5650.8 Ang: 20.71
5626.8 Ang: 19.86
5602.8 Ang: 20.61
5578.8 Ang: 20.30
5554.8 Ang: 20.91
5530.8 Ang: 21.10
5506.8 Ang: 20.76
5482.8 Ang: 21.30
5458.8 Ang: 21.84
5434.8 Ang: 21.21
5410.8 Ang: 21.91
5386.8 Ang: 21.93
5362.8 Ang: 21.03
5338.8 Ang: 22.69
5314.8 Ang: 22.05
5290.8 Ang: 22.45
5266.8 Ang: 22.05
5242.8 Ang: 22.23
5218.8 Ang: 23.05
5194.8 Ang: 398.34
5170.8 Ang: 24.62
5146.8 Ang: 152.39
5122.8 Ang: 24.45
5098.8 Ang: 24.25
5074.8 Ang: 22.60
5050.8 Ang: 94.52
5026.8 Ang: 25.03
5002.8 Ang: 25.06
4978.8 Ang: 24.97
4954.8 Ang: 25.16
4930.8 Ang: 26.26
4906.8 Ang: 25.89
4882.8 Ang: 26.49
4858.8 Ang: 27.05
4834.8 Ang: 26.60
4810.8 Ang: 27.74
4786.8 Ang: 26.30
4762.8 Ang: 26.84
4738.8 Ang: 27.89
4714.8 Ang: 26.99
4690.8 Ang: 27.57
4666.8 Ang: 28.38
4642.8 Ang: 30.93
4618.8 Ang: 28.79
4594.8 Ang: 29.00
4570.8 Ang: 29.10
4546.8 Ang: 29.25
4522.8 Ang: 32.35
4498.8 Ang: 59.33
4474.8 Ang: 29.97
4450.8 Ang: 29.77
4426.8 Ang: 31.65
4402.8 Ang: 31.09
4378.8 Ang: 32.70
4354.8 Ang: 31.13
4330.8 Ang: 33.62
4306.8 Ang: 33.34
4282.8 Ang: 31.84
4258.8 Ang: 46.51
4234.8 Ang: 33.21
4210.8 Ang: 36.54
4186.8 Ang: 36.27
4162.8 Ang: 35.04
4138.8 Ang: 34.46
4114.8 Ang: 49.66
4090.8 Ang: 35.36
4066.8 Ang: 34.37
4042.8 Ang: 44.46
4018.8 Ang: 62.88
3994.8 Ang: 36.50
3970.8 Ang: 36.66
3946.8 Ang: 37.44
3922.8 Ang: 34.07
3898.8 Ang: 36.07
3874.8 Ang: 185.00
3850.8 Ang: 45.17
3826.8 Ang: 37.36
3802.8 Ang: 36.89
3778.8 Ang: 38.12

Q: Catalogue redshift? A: 0.037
